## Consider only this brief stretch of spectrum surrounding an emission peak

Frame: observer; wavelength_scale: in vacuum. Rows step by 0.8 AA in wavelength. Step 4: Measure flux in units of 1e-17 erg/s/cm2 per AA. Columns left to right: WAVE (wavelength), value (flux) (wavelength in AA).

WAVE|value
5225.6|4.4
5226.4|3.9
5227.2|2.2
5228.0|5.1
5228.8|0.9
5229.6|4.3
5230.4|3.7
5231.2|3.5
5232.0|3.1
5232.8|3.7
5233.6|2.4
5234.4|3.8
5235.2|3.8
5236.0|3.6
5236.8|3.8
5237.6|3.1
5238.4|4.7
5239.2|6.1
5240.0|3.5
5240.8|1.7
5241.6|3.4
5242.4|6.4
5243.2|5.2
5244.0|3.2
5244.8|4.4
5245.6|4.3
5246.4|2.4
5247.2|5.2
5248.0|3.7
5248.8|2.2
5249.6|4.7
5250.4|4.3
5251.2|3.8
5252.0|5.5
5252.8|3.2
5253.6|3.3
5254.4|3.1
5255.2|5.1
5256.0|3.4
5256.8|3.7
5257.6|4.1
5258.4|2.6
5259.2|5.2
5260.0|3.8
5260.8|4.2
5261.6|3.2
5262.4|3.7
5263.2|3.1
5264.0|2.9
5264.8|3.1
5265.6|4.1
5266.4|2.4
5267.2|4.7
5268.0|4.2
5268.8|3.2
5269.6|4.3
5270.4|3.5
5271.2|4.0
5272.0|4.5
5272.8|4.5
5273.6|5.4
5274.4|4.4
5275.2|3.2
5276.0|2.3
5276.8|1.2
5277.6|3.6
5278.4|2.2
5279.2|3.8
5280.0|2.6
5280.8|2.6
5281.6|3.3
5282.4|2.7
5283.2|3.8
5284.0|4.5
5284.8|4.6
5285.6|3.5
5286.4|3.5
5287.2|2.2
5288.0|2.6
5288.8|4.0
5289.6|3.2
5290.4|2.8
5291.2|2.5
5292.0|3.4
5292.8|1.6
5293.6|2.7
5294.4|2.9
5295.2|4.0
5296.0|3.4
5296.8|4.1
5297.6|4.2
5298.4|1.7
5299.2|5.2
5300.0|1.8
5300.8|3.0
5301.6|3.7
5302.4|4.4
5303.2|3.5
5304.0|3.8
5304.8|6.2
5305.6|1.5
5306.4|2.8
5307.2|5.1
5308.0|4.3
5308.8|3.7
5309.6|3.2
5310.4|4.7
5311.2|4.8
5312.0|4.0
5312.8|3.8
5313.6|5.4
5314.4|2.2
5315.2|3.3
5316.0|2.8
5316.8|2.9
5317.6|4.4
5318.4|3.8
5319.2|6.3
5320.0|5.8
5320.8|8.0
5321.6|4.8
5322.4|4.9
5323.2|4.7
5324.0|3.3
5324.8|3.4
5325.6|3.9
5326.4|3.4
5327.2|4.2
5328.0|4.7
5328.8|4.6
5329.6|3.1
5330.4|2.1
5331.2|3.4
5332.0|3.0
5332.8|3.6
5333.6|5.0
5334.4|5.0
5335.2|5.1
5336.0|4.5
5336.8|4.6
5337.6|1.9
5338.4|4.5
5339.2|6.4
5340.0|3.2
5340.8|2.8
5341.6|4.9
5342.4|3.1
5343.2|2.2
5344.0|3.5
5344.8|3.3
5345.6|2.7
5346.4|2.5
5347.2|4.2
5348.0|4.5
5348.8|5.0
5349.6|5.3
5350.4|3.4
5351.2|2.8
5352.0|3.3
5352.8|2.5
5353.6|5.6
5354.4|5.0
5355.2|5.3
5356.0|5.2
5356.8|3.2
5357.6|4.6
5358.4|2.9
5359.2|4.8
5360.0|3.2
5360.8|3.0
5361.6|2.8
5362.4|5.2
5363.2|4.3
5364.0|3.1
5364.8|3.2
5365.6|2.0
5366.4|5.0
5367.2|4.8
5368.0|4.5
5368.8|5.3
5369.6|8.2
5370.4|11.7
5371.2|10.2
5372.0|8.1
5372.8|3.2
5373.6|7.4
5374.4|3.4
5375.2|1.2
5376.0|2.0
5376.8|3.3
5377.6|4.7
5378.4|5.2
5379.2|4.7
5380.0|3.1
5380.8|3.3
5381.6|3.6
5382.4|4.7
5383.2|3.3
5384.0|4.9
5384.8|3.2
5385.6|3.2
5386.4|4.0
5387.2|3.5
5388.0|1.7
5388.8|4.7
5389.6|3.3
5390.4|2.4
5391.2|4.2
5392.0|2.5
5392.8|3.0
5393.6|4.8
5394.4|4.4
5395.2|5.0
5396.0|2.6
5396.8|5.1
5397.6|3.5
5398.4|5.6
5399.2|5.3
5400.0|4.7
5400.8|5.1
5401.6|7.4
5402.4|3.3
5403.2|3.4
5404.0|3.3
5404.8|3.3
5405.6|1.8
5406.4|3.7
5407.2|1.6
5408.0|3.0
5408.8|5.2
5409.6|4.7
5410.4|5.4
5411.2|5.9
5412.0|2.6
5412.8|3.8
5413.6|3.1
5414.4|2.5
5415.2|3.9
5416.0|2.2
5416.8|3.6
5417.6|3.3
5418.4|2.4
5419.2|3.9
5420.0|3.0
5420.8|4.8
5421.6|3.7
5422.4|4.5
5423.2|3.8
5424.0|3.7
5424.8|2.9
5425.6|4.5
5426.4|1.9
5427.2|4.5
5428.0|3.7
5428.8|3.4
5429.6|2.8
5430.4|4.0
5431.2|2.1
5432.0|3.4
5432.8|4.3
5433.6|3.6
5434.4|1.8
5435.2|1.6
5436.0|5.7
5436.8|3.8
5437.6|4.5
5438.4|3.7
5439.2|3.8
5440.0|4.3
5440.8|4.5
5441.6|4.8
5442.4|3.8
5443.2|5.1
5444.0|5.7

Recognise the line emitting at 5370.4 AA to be [O III] 5007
